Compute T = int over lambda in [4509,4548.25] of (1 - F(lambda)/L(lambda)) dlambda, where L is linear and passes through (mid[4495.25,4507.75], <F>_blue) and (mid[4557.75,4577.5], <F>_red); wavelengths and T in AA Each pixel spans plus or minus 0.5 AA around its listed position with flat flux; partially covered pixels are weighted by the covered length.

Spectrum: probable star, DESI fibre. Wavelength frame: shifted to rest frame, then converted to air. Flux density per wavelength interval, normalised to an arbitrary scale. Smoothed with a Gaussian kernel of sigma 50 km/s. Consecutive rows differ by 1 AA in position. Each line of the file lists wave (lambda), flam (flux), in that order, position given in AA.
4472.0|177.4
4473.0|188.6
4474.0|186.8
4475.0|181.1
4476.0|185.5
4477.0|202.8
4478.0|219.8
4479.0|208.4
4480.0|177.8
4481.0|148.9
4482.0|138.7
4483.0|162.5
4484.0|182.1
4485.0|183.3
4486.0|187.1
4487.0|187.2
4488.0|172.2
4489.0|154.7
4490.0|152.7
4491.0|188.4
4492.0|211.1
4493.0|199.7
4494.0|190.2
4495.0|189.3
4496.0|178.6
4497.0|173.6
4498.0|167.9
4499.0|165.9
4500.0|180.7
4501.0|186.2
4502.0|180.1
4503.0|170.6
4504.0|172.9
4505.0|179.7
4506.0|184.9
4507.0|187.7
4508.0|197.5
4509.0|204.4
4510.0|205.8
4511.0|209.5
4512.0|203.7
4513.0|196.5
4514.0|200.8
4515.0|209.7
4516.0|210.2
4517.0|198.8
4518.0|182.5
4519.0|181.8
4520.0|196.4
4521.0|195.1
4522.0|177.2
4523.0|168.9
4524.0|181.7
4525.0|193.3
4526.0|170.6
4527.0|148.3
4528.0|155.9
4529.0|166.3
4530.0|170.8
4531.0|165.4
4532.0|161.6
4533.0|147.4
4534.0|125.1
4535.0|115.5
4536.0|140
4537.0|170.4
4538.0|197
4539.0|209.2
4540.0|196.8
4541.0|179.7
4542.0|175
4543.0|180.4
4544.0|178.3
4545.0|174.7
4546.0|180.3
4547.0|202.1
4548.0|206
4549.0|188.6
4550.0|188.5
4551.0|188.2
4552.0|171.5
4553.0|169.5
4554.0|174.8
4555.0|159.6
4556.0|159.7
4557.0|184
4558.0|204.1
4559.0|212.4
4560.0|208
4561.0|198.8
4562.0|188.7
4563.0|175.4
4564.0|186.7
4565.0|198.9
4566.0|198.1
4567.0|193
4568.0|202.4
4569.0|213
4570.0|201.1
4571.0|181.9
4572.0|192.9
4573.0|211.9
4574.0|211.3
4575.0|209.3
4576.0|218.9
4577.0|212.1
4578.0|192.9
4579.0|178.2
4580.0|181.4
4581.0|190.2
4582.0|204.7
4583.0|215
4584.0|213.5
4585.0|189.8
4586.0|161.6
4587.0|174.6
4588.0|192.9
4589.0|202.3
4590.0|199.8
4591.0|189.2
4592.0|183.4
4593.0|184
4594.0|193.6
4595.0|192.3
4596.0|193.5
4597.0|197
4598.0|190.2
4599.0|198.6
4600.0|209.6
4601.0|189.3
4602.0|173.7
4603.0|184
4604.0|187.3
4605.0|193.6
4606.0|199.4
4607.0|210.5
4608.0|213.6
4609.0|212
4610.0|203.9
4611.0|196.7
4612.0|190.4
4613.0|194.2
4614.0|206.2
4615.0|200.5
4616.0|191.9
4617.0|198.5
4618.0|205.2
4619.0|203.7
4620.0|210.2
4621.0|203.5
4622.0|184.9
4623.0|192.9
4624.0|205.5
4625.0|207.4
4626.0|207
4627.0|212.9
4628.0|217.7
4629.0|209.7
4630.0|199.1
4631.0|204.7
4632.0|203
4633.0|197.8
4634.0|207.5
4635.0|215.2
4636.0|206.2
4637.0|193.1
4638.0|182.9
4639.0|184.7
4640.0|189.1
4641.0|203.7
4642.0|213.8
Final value 1.4 AA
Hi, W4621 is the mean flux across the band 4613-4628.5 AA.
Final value 203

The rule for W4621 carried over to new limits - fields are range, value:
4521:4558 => 174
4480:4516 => 183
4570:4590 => 197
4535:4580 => 189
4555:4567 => 191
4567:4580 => 201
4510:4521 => 199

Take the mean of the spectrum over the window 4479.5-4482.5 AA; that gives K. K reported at 155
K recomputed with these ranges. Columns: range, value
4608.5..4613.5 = 199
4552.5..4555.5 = 168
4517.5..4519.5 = 182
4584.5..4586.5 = 176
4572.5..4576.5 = 213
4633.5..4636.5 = 210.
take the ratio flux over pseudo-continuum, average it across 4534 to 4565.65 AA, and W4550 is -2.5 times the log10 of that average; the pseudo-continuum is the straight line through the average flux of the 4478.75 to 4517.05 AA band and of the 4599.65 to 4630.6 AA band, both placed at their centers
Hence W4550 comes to 0.056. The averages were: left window 184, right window 200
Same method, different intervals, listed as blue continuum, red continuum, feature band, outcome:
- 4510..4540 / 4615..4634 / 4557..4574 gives -0.05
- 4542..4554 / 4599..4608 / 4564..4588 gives -0.05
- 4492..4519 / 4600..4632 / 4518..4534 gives 0.12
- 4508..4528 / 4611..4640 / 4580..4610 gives 0.02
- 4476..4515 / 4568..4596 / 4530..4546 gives 0.13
